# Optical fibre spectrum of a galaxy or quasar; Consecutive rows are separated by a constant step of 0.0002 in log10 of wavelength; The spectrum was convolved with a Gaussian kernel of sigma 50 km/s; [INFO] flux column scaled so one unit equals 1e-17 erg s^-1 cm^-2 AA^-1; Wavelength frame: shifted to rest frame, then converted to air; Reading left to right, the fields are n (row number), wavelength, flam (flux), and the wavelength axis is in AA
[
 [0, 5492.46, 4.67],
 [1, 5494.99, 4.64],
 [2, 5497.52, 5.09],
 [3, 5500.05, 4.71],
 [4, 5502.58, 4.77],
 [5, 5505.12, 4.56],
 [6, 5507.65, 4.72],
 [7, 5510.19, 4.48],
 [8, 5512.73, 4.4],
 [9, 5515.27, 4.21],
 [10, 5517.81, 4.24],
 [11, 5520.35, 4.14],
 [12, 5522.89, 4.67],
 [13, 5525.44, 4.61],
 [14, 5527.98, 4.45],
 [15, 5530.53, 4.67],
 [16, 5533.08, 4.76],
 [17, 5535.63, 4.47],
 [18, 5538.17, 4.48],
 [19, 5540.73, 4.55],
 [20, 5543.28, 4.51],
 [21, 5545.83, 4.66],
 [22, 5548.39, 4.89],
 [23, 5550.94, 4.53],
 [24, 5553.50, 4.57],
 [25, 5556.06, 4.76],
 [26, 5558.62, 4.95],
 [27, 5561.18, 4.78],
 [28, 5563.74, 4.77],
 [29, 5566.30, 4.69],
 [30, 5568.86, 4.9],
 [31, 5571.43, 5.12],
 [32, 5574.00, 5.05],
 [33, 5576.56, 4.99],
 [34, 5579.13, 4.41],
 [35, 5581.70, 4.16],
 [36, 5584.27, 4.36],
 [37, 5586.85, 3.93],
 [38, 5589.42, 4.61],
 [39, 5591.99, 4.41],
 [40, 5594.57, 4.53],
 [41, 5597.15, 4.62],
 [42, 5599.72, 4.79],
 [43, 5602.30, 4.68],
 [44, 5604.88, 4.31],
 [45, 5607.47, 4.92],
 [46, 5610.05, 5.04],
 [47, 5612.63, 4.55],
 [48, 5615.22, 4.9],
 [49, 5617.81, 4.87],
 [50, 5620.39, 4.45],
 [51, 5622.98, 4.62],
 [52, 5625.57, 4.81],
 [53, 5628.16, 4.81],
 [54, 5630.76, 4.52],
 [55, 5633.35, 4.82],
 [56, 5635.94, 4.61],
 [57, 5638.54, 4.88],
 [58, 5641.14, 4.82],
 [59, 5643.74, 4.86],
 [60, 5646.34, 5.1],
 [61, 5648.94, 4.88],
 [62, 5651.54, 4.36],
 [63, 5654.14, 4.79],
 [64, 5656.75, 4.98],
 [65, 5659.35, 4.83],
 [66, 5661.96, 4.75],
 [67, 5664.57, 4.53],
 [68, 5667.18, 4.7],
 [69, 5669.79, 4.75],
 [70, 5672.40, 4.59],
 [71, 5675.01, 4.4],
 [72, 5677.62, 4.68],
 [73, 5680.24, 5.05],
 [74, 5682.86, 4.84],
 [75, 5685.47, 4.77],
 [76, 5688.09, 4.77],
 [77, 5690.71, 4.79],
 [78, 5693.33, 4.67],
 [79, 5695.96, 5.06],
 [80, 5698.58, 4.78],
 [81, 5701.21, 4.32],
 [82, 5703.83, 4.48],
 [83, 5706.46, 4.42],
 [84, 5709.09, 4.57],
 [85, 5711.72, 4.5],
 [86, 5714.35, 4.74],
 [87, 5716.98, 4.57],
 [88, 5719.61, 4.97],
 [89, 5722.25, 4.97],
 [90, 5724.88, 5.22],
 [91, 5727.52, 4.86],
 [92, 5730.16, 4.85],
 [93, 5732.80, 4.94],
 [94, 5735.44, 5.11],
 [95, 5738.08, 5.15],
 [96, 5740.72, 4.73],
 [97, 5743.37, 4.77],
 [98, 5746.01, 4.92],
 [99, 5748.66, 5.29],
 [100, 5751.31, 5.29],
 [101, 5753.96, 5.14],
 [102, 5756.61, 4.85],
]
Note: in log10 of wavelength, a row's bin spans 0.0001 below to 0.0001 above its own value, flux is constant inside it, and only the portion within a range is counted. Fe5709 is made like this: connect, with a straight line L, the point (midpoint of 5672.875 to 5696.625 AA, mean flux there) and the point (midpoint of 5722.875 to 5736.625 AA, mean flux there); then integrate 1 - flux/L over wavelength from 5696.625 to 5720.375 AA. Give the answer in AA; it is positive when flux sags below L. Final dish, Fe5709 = 1.4 AA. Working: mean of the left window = 4.77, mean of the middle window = 4.6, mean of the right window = 4.99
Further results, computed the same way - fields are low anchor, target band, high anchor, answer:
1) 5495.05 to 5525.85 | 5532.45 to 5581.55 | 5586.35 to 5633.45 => -1.3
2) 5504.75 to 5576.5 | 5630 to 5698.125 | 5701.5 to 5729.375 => -1.0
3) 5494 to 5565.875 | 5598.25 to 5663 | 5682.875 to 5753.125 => -0.4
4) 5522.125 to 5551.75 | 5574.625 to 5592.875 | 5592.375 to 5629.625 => 0.9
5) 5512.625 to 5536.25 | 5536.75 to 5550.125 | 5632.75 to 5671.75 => -0.3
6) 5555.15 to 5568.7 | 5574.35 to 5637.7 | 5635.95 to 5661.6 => 2.5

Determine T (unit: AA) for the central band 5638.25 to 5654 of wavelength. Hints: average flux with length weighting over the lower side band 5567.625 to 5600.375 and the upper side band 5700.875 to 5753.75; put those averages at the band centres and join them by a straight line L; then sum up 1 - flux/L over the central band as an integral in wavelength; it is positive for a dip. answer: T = -0.3 AA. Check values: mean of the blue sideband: 4.6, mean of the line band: 4.81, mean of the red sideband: 4.85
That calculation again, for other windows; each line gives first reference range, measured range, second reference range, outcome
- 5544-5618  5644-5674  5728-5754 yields 0.5 AA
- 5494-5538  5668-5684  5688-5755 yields 0.2 AA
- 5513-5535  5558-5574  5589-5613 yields -1.1 AA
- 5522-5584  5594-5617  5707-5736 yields 0.1 AA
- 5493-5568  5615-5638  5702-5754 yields 0.1 AA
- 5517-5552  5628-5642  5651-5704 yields -0.2 AA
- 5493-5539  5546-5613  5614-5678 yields -0.3 AA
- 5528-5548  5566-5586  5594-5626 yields -0.2 AA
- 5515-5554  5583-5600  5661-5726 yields 0.6 AA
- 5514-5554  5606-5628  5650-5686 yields -0.6 AA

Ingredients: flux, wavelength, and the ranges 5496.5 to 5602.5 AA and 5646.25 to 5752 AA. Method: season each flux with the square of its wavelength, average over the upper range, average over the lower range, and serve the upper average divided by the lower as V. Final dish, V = 1.1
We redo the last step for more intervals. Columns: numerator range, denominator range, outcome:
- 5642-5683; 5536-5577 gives 1.04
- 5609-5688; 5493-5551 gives 1.09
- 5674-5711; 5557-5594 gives 1.05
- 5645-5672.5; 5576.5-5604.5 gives 1.09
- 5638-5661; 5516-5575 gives 1.08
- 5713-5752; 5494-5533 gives 1.17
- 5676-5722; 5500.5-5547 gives 1.11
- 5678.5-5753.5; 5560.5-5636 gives 1.08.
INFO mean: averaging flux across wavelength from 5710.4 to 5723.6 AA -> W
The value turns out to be 4.75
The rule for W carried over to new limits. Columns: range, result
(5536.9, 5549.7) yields 4.62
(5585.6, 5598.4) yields 4.42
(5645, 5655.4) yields 4.79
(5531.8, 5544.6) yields 4.56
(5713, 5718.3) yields 4.66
